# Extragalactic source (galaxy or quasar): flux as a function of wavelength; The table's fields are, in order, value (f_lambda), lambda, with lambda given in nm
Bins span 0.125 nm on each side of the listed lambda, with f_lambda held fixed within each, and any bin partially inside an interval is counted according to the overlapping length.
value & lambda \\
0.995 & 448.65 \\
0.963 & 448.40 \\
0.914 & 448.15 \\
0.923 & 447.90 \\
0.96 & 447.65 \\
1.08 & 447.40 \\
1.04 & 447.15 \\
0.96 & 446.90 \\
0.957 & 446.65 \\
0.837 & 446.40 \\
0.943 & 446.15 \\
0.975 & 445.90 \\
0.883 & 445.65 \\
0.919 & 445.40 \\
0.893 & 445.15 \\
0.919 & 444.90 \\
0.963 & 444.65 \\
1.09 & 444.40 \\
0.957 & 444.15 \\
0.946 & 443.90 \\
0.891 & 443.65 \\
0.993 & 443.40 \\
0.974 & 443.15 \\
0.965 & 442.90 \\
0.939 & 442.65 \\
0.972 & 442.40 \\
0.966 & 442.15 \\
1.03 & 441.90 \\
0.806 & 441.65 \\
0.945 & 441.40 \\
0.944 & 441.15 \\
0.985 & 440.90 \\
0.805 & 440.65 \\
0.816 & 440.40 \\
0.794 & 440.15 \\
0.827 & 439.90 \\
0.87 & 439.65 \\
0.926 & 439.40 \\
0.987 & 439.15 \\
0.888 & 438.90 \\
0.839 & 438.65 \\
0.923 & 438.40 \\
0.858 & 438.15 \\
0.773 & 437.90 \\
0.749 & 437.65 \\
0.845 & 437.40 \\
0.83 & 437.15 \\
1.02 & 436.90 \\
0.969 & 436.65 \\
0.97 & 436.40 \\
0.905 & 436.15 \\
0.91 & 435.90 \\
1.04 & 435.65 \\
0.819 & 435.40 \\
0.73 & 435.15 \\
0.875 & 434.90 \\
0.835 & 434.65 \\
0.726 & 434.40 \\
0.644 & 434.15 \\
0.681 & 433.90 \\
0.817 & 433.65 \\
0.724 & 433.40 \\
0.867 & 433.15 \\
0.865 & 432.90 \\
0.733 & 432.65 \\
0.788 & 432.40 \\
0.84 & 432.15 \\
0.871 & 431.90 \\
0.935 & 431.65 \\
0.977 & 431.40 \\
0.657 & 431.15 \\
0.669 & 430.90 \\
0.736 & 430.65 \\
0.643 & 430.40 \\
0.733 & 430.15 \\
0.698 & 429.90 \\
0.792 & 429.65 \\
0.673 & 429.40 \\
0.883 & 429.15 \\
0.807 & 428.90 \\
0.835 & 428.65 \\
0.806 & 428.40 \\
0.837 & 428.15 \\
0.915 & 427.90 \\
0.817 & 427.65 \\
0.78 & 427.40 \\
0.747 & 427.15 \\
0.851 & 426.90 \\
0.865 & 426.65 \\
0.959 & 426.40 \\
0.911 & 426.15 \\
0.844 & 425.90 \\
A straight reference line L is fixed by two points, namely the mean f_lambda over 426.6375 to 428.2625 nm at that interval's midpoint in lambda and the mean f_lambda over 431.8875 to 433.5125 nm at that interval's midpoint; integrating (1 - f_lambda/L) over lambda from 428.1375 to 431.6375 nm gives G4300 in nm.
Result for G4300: 0.21 nm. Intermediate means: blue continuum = 0.828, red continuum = 0.809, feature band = 0.771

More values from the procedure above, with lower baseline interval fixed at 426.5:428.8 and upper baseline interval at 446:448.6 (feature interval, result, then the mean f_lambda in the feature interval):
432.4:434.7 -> 0.274 nm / 0.765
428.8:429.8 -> 0.064 nm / 0.786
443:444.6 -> -0.066 nm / 0.974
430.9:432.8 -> 0.085 nm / 0.819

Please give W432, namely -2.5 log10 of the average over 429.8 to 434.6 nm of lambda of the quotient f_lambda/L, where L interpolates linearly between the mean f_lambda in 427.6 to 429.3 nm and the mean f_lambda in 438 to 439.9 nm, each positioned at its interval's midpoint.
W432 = 0.12 mag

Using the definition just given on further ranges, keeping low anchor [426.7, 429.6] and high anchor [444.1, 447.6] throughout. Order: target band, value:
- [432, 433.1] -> 0.05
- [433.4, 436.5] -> 0.06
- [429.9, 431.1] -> 0.20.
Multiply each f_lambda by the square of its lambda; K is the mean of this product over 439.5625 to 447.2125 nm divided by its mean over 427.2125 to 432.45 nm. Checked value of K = 1.2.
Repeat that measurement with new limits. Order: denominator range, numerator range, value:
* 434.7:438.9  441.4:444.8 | 1.13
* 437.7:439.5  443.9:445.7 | 1.11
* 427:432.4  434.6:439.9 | 1.15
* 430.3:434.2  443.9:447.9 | 1.30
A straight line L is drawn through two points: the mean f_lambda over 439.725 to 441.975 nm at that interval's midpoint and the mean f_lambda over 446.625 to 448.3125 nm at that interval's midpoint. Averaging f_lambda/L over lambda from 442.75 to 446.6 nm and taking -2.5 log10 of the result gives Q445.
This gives -0.01 mag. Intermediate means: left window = 0.88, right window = 0.977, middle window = 0.943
